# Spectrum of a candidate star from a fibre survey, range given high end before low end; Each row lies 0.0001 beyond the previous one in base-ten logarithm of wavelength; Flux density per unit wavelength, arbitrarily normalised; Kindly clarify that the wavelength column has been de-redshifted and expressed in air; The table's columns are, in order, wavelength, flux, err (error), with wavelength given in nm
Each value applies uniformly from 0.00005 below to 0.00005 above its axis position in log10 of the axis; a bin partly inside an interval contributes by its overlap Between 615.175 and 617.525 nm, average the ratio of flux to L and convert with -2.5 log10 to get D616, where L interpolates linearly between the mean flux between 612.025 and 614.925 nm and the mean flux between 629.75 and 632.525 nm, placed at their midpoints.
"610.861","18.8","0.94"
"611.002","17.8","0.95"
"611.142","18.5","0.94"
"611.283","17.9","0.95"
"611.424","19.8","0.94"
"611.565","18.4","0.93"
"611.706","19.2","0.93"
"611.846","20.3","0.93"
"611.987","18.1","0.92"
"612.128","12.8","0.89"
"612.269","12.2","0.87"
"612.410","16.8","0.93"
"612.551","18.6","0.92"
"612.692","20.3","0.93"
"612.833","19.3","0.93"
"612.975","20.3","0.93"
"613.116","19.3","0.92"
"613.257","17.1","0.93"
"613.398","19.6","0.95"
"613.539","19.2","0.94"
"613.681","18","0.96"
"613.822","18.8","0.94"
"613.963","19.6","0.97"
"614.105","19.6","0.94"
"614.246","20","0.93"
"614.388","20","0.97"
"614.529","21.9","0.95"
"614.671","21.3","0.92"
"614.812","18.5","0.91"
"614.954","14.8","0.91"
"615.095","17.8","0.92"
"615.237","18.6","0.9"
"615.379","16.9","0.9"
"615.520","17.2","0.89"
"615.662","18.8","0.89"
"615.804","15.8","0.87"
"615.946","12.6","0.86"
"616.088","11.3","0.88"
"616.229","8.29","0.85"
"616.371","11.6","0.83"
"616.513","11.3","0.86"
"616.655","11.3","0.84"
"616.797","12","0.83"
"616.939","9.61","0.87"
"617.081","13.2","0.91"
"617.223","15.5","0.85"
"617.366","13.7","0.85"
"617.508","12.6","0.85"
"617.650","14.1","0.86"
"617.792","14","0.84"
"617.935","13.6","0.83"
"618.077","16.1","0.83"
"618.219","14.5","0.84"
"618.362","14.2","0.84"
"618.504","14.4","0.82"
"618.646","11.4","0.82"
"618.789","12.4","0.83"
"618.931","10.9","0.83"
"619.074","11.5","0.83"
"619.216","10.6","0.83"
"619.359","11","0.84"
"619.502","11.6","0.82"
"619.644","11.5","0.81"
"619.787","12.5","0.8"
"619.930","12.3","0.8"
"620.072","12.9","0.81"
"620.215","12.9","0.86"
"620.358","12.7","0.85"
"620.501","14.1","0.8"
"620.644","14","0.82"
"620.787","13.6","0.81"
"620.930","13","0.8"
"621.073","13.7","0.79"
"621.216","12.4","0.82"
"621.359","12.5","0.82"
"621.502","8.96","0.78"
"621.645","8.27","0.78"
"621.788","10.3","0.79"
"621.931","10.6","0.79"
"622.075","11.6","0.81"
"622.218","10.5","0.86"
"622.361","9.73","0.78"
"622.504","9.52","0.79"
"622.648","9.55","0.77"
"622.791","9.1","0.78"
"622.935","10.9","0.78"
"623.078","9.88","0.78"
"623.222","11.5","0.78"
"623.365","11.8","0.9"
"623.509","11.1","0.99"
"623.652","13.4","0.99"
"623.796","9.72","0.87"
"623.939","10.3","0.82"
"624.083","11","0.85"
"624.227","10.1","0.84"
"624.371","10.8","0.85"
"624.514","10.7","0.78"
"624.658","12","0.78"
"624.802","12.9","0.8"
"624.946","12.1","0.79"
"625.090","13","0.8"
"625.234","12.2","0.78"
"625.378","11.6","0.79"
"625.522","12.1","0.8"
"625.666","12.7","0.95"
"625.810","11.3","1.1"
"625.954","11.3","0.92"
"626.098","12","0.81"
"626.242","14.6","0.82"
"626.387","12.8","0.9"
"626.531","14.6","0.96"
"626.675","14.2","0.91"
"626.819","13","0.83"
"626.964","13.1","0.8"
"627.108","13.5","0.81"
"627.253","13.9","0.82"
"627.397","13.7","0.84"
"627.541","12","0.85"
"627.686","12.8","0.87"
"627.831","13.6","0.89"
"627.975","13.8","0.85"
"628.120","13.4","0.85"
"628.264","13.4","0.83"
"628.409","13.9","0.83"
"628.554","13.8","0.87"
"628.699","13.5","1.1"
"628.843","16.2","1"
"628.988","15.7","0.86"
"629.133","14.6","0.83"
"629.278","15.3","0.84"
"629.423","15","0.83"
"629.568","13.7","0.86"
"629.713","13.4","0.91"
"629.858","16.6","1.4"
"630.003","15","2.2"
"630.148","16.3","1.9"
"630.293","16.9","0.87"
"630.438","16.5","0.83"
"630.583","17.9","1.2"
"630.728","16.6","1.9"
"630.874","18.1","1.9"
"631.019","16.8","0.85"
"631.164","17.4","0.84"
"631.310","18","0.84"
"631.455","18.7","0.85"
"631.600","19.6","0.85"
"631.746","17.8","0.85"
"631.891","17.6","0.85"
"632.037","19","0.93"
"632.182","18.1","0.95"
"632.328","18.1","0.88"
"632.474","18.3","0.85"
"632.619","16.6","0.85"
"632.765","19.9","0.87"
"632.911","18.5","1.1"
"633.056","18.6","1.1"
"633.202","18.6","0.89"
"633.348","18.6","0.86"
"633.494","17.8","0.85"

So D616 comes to 0.33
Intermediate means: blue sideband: 18.6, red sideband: 17.5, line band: 13.5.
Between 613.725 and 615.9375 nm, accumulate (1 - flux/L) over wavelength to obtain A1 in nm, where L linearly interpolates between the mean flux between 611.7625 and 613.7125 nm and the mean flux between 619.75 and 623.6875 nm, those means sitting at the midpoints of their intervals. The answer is -0.261 nm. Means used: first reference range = 18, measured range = 18.5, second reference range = 11.5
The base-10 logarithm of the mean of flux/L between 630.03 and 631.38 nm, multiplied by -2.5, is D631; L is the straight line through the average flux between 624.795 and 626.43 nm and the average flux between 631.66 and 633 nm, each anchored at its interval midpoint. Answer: -0.02 mag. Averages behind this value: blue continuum 12.4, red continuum 18.2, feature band 17.1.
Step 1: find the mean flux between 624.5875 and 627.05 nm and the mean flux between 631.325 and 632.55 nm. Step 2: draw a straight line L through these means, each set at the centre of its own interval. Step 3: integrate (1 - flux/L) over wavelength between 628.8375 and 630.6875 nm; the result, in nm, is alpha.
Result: 0.08 nm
